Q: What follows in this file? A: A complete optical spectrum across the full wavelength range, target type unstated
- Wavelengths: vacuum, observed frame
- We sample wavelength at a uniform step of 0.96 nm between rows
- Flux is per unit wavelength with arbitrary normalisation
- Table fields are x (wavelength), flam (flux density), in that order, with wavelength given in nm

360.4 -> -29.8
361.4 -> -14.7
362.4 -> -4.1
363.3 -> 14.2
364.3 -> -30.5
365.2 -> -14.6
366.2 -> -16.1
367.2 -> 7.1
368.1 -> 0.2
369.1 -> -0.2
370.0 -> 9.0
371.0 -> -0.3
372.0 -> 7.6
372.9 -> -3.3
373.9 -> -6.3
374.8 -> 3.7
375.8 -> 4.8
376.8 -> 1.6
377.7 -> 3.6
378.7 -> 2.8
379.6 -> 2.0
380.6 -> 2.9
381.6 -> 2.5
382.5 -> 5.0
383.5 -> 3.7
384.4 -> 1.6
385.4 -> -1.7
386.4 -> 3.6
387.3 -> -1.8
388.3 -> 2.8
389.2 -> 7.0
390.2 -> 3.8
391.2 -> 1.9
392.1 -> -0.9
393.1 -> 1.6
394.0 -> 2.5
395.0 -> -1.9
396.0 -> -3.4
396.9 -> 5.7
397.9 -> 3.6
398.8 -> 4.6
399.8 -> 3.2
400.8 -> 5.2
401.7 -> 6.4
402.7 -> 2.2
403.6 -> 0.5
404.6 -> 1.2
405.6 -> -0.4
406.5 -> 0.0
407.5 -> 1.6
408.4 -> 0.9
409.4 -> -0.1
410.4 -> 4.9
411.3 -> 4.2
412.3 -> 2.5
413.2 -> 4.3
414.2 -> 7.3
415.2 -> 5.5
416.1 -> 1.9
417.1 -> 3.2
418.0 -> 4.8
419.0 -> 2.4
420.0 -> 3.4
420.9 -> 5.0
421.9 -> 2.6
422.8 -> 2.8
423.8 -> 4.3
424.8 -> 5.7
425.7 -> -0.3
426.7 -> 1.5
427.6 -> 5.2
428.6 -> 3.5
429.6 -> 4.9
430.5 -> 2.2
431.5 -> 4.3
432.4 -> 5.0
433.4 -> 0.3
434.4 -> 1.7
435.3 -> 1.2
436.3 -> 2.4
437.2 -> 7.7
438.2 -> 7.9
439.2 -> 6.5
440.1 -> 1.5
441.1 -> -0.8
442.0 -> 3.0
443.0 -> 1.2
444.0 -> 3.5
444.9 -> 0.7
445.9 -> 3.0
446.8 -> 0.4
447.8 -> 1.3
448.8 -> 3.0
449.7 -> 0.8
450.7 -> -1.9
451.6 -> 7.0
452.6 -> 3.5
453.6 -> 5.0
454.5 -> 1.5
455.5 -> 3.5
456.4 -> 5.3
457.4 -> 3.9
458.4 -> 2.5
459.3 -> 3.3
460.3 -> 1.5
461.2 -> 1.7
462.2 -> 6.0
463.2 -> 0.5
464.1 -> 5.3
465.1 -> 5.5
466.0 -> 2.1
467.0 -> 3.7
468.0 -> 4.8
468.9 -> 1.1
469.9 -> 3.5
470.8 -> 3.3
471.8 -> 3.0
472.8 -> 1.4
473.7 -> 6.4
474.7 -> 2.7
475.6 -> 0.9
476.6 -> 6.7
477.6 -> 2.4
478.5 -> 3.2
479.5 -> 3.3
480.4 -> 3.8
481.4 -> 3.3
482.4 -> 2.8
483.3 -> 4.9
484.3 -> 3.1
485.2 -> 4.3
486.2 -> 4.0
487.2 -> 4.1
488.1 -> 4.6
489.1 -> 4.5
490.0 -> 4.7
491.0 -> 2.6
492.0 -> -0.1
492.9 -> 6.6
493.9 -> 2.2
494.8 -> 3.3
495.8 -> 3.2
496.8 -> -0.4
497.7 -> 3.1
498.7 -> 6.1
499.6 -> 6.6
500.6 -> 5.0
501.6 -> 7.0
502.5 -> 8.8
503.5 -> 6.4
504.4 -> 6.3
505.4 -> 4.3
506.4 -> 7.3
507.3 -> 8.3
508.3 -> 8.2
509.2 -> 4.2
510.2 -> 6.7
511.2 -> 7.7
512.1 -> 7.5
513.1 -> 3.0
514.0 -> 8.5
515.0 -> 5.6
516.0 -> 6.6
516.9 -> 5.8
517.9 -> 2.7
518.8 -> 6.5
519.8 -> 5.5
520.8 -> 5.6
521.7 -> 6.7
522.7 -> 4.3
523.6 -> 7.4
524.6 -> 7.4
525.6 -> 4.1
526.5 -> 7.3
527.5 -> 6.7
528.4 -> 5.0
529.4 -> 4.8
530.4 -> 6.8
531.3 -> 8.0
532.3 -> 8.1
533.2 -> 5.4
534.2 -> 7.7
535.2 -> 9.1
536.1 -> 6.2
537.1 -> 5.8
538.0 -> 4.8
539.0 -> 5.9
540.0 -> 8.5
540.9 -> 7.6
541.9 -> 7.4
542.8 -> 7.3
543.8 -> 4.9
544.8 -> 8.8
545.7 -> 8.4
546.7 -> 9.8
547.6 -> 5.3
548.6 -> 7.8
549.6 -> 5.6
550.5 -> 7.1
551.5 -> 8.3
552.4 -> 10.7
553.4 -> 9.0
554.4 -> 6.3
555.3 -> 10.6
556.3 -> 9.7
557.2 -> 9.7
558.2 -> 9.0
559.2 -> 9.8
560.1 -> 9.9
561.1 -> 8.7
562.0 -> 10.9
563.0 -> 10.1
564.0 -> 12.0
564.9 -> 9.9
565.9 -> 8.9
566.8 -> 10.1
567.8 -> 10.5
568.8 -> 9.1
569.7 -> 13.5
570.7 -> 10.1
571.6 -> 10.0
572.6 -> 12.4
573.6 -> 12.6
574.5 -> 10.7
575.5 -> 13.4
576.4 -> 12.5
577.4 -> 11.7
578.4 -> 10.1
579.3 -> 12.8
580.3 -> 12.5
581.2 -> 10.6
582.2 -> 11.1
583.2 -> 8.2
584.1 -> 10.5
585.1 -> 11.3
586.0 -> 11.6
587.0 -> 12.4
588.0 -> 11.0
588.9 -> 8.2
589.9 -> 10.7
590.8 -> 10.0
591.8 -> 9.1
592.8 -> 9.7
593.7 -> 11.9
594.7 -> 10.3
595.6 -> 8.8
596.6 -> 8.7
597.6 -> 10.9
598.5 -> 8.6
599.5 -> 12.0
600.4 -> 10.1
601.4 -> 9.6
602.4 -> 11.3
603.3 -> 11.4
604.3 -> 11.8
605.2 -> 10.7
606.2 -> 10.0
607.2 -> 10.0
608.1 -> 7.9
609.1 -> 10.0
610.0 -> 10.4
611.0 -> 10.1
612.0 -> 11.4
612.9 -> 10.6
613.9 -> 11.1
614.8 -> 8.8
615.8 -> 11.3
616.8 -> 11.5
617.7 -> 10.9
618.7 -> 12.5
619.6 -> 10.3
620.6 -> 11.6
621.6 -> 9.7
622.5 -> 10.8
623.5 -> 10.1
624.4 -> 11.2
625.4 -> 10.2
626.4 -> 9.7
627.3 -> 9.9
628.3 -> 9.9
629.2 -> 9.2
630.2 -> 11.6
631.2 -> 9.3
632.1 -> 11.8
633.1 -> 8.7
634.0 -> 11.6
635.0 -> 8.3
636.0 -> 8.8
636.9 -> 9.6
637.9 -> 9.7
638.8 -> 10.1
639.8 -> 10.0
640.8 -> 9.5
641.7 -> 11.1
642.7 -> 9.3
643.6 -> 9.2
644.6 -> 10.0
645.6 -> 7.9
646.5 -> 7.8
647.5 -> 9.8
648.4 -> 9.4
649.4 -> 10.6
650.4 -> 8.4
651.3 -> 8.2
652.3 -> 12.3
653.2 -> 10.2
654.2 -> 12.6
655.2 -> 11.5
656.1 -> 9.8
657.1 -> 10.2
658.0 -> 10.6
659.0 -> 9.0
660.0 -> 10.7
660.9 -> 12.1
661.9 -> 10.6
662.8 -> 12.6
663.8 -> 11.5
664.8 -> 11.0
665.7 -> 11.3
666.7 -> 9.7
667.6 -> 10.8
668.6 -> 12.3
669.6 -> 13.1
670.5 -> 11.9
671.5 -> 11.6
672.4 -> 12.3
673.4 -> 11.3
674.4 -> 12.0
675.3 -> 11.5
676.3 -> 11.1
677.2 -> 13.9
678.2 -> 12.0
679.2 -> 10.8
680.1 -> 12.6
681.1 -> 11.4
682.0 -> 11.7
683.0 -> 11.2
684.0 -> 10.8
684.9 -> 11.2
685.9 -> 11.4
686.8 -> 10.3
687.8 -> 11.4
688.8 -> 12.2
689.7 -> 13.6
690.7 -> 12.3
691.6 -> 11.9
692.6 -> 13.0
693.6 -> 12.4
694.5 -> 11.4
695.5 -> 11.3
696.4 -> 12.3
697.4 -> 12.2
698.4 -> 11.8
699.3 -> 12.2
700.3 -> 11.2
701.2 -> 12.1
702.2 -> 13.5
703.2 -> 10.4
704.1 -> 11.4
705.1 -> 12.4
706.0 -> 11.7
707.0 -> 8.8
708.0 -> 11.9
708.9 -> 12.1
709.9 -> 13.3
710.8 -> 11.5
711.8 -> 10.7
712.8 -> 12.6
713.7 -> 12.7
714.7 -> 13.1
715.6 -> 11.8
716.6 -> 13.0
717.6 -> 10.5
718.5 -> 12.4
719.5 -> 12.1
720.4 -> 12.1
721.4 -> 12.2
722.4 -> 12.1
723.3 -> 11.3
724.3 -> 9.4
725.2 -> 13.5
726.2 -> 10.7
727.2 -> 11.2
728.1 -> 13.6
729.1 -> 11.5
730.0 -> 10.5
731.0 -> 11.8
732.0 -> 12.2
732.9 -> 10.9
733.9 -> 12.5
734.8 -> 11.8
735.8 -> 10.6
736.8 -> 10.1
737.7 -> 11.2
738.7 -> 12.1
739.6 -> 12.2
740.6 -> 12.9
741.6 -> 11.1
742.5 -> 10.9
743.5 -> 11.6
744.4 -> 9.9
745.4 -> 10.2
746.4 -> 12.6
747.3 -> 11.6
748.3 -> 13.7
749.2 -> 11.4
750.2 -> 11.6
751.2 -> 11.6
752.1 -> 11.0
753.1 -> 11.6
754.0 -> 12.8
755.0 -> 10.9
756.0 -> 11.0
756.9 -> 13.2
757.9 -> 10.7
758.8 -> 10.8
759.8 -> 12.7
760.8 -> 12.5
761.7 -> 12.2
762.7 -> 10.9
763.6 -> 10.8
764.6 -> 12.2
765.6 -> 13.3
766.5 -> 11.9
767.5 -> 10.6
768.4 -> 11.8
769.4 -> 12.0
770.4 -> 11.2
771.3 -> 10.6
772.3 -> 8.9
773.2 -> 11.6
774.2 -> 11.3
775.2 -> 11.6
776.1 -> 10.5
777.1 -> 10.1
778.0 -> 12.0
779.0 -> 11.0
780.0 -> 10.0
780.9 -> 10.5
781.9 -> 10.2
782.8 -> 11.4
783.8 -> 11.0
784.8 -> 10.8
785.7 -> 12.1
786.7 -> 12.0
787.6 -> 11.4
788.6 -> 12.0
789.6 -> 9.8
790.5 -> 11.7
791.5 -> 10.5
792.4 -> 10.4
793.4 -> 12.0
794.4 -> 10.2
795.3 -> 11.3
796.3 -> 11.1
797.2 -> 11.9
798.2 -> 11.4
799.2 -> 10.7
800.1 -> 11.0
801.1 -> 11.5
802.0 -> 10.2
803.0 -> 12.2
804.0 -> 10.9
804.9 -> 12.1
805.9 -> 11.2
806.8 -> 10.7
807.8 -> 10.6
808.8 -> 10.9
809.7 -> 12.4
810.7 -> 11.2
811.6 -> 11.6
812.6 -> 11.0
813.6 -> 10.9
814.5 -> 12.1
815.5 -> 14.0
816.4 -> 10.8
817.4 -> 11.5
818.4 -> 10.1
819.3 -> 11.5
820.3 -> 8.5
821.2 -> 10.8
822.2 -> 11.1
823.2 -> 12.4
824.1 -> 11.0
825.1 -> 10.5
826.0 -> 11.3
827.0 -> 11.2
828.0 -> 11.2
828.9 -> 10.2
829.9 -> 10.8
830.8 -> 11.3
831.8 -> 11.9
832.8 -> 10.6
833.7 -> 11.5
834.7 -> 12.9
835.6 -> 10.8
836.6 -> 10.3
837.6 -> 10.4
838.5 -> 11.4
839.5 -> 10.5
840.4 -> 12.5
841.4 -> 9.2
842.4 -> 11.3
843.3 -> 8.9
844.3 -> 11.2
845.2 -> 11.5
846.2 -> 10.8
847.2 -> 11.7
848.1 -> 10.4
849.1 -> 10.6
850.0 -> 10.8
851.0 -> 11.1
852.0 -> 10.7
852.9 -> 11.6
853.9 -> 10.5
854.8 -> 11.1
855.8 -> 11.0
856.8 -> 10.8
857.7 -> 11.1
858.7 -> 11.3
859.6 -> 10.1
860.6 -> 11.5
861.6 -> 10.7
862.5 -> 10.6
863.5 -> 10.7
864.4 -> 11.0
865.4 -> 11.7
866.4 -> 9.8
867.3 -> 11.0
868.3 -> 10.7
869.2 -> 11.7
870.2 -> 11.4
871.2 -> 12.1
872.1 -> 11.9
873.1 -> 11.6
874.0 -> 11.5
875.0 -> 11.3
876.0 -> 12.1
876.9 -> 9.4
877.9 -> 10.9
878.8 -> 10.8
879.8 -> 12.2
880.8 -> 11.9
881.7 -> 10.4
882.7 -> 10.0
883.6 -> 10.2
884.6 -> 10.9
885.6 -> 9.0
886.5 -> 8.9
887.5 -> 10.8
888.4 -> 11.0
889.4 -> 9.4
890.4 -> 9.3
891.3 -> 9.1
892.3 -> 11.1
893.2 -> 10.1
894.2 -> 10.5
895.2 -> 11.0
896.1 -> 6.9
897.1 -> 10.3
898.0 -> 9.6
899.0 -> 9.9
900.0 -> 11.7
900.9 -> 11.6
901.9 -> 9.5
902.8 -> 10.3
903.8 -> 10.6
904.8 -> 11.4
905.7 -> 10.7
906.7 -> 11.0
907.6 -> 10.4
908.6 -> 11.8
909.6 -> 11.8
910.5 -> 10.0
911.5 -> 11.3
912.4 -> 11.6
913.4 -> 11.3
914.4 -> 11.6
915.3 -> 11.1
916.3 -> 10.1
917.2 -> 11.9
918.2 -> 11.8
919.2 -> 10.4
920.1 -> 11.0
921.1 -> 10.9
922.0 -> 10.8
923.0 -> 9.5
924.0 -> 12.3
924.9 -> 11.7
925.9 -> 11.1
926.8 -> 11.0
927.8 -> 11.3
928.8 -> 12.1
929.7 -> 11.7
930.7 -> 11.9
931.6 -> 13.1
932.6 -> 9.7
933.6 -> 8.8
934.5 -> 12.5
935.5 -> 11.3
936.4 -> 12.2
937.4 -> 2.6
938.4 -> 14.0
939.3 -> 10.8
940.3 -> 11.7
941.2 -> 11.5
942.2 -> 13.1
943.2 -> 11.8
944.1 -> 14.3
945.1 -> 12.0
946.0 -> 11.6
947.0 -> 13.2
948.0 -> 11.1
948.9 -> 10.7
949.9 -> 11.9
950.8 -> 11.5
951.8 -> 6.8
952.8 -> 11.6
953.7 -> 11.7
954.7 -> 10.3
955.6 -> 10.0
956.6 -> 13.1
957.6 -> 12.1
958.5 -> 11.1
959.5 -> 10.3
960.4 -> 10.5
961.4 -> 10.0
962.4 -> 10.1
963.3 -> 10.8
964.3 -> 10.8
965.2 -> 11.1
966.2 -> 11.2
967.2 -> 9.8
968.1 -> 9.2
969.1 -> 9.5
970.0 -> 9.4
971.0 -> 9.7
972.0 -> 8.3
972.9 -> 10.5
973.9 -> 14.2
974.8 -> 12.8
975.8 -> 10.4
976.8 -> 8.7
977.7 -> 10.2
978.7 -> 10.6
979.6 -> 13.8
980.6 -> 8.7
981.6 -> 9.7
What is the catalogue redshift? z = 0.250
